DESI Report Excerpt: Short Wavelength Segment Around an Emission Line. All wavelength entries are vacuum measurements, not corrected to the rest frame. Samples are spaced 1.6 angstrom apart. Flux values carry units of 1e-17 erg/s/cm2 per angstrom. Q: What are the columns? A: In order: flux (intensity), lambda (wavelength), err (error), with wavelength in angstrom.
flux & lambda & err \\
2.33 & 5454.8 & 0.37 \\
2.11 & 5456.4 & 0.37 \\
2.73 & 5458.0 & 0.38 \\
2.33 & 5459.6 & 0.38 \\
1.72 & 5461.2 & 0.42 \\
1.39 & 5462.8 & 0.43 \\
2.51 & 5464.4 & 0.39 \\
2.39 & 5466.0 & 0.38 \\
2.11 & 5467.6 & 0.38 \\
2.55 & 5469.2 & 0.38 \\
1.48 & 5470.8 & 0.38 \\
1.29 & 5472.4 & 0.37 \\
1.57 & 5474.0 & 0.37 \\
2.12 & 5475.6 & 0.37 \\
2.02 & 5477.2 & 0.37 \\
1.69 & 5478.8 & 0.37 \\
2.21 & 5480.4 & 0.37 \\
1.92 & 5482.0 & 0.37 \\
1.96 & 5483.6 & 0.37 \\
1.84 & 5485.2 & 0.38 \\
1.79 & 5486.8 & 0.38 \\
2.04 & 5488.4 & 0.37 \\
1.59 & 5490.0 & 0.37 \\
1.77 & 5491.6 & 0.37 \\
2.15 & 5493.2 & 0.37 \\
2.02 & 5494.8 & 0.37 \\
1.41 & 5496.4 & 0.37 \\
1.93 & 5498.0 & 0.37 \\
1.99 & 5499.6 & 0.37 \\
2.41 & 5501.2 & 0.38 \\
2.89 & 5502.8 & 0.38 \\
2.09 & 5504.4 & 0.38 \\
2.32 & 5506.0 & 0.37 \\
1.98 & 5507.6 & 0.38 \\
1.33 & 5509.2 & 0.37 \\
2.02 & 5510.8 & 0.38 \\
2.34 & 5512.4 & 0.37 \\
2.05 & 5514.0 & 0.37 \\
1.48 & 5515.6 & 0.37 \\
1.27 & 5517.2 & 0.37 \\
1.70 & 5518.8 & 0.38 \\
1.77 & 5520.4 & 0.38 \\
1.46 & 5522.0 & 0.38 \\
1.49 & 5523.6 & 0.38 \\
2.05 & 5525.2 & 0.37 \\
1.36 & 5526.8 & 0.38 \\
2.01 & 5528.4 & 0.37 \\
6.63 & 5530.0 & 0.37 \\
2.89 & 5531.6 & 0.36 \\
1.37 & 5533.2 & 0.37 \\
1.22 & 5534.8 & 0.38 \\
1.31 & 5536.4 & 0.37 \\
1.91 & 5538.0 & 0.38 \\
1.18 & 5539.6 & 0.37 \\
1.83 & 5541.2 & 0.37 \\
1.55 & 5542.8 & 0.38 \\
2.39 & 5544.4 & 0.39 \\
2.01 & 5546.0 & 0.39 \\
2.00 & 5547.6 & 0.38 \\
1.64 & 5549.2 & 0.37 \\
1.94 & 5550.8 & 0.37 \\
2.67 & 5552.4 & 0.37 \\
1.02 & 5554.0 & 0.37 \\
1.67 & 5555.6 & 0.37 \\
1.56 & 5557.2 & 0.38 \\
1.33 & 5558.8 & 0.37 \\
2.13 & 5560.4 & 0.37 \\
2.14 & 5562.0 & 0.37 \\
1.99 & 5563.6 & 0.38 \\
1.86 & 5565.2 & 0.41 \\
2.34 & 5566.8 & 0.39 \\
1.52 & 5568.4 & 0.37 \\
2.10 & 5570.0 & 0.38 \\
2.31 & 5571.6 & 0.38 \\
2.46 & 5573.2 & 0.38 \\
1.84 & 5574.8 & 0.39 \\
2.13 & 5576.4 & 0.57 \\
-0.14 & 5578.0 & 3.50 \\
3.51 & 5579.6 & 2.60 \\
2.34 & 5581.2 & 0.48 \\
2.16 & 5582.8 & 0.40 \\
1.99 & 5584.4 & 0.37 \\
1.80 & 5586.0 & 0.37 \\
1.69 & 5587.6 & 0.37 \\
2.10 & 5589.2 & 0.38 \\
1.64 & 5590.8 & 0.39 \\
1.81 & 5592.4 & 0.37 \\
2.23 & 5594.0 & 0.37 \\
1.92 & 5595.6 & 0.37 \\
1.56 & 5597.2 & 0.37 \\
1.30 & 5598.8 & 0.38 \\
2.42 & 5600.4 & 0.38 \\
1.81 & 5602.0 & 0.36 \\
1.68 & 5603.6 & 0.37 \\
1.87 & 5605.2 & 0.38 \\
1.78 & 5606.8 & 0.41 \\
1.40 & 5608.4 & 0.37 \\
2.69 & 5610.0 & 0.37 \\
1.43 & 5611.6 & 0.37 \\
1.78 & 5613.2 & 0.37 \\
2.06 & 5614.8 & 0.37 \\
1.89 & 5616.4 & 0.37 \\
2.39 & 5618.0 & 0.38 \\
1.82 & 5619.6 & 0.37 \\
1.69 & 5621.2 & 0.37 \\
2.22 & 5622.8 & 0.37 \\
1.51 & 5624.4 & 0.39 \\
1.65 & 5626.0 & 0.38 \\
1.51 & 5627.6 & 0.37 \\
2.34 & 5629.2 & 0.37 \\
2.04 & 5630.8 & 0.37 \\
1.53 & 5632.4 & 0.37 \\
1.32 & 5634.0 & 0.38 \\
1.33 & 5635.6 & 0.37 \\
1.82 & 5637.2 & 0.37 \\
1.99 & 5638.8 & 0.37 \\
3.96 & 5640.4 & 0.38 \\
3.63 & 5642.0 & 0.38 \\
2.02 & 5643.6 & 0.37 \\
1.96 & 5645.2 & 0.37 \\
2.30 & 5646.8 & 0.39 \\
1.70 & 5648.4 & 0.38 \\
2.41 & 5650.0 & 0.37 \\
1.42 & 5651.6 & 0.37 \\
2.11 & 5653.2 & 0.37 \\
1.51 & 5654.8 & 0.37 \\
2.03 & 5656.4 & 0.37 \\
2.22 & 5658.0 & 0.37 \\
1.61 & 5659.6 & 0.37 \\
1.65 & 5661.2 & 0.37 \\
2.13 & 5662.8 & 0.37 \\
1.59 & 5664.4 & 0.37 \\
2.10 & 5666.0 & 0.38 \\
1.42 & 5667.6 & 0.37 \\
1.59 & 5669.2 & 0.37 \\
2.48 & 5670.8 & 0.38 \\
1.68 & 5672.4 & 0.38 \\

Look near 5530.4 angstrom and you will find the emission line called H-beta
